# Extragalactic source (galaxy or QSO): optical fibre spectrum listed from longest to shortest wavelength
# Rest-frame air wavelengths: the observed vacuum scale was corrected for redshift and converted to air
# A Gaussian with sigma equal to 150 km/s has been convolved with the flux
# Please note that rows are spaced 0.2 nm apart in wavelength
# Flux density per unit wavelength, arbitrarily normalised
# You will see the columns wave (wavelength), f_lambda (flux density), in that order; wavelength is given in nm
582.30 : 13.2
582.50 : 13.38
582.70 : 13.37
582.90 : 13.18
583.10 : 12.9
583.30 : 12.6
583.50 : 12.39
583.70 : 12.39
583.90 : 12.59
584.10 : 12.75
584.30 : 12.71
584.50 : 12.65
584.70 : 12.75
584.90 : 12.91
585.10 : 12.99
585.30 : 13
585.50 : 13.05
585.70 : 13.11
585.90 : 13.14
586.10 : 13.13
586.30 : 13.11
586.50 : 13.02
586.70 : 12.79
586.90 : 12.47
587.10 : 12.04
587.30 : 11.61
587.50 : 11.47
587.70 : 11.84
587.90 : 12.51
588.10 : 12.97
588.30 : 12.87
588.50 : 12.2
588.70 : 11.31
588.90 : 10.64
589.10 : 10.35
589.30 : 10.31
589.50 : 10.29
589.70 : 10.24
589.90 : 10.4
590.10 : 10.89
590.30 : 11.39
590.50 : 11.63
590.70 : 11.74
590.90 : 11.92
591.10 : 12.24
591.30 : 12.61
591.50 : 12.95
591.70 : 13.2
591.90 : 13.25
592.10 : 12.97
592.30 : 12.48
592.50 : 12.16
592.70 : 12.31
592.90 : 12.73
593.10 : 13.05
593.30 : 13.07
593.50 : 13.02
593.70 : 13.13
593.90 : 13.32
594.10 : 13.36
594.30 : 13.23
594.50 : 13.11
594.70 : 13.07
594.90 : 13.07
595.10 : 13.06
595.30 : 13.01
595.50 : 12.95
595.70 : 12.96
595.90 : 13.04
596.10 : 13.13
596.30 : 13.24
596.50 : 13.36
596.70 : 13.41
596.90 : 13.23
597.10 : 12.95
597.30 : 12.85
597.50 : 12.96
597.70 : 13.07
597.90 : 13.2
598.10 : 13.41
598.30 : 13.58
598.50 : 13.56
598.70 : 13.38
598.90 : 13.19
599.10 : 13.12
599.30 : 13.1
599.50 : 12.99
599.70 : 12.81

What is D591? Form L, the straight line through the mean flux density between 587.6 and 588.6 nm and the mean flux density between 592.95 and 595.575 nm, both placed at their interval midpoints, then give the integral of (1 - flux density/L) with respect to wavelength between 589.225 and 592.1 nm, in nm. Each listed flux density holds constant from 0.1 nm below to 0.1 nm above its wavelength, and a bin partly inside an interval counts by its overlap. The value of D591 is 0.23 nm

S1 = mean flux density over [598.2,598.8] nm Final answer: 13.5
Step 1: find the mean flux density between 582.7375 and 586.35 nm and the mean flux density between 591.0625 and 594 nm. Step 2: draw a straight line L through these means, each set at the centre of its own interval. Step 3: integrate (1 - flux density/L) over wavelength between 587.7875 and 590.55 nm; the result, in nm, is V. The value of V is 0.34 nm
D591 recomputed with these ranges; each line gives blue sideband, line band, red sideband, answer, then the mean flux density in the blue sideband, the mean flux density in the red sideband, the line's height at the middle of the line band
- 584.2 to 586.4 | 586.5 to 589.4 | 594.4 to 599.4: 0.26 nm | 13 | 13.2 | 13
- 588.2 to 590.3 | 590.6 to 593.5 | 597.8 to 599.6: -0.24 nm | 11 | 13.3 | 11.7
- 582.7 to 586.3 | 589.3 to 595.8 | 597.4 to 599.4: 0.33 nm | 12.9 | 13.3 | 13.1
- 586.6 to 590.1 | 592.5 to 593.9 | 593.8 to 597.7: -0.03 nm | 11.5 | 13.1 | 12.6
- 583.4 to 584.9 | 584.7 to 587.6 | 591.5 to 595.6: 0.00 nm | 12.6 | 13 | 12.7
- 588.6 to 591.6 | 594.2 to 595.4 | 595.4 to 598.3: -0.05 nm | 11.3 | 13.1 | 12.6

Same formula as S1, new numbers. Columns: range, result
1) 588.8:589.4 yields 10.4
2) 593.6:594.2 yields 13.3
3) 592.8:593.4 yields 12.9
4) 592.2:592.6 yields 12.3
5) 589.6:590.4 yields 10.7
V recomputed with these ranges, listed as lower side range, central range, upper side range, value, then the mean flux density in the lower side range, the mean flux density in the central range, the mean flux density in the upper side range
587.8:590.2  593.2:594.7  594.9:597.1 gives -0.07 nm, 11.2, 13.2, 13.1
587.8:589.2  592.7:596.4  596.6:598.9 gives -0.09 nm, 11.8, 13.1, 13.2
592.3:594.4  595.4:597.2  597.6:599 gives 0.00 nm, 12.9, 13.1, 13.3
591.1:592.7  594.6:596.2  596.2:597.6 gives 0.00 nm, 12.7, 13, 13.1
